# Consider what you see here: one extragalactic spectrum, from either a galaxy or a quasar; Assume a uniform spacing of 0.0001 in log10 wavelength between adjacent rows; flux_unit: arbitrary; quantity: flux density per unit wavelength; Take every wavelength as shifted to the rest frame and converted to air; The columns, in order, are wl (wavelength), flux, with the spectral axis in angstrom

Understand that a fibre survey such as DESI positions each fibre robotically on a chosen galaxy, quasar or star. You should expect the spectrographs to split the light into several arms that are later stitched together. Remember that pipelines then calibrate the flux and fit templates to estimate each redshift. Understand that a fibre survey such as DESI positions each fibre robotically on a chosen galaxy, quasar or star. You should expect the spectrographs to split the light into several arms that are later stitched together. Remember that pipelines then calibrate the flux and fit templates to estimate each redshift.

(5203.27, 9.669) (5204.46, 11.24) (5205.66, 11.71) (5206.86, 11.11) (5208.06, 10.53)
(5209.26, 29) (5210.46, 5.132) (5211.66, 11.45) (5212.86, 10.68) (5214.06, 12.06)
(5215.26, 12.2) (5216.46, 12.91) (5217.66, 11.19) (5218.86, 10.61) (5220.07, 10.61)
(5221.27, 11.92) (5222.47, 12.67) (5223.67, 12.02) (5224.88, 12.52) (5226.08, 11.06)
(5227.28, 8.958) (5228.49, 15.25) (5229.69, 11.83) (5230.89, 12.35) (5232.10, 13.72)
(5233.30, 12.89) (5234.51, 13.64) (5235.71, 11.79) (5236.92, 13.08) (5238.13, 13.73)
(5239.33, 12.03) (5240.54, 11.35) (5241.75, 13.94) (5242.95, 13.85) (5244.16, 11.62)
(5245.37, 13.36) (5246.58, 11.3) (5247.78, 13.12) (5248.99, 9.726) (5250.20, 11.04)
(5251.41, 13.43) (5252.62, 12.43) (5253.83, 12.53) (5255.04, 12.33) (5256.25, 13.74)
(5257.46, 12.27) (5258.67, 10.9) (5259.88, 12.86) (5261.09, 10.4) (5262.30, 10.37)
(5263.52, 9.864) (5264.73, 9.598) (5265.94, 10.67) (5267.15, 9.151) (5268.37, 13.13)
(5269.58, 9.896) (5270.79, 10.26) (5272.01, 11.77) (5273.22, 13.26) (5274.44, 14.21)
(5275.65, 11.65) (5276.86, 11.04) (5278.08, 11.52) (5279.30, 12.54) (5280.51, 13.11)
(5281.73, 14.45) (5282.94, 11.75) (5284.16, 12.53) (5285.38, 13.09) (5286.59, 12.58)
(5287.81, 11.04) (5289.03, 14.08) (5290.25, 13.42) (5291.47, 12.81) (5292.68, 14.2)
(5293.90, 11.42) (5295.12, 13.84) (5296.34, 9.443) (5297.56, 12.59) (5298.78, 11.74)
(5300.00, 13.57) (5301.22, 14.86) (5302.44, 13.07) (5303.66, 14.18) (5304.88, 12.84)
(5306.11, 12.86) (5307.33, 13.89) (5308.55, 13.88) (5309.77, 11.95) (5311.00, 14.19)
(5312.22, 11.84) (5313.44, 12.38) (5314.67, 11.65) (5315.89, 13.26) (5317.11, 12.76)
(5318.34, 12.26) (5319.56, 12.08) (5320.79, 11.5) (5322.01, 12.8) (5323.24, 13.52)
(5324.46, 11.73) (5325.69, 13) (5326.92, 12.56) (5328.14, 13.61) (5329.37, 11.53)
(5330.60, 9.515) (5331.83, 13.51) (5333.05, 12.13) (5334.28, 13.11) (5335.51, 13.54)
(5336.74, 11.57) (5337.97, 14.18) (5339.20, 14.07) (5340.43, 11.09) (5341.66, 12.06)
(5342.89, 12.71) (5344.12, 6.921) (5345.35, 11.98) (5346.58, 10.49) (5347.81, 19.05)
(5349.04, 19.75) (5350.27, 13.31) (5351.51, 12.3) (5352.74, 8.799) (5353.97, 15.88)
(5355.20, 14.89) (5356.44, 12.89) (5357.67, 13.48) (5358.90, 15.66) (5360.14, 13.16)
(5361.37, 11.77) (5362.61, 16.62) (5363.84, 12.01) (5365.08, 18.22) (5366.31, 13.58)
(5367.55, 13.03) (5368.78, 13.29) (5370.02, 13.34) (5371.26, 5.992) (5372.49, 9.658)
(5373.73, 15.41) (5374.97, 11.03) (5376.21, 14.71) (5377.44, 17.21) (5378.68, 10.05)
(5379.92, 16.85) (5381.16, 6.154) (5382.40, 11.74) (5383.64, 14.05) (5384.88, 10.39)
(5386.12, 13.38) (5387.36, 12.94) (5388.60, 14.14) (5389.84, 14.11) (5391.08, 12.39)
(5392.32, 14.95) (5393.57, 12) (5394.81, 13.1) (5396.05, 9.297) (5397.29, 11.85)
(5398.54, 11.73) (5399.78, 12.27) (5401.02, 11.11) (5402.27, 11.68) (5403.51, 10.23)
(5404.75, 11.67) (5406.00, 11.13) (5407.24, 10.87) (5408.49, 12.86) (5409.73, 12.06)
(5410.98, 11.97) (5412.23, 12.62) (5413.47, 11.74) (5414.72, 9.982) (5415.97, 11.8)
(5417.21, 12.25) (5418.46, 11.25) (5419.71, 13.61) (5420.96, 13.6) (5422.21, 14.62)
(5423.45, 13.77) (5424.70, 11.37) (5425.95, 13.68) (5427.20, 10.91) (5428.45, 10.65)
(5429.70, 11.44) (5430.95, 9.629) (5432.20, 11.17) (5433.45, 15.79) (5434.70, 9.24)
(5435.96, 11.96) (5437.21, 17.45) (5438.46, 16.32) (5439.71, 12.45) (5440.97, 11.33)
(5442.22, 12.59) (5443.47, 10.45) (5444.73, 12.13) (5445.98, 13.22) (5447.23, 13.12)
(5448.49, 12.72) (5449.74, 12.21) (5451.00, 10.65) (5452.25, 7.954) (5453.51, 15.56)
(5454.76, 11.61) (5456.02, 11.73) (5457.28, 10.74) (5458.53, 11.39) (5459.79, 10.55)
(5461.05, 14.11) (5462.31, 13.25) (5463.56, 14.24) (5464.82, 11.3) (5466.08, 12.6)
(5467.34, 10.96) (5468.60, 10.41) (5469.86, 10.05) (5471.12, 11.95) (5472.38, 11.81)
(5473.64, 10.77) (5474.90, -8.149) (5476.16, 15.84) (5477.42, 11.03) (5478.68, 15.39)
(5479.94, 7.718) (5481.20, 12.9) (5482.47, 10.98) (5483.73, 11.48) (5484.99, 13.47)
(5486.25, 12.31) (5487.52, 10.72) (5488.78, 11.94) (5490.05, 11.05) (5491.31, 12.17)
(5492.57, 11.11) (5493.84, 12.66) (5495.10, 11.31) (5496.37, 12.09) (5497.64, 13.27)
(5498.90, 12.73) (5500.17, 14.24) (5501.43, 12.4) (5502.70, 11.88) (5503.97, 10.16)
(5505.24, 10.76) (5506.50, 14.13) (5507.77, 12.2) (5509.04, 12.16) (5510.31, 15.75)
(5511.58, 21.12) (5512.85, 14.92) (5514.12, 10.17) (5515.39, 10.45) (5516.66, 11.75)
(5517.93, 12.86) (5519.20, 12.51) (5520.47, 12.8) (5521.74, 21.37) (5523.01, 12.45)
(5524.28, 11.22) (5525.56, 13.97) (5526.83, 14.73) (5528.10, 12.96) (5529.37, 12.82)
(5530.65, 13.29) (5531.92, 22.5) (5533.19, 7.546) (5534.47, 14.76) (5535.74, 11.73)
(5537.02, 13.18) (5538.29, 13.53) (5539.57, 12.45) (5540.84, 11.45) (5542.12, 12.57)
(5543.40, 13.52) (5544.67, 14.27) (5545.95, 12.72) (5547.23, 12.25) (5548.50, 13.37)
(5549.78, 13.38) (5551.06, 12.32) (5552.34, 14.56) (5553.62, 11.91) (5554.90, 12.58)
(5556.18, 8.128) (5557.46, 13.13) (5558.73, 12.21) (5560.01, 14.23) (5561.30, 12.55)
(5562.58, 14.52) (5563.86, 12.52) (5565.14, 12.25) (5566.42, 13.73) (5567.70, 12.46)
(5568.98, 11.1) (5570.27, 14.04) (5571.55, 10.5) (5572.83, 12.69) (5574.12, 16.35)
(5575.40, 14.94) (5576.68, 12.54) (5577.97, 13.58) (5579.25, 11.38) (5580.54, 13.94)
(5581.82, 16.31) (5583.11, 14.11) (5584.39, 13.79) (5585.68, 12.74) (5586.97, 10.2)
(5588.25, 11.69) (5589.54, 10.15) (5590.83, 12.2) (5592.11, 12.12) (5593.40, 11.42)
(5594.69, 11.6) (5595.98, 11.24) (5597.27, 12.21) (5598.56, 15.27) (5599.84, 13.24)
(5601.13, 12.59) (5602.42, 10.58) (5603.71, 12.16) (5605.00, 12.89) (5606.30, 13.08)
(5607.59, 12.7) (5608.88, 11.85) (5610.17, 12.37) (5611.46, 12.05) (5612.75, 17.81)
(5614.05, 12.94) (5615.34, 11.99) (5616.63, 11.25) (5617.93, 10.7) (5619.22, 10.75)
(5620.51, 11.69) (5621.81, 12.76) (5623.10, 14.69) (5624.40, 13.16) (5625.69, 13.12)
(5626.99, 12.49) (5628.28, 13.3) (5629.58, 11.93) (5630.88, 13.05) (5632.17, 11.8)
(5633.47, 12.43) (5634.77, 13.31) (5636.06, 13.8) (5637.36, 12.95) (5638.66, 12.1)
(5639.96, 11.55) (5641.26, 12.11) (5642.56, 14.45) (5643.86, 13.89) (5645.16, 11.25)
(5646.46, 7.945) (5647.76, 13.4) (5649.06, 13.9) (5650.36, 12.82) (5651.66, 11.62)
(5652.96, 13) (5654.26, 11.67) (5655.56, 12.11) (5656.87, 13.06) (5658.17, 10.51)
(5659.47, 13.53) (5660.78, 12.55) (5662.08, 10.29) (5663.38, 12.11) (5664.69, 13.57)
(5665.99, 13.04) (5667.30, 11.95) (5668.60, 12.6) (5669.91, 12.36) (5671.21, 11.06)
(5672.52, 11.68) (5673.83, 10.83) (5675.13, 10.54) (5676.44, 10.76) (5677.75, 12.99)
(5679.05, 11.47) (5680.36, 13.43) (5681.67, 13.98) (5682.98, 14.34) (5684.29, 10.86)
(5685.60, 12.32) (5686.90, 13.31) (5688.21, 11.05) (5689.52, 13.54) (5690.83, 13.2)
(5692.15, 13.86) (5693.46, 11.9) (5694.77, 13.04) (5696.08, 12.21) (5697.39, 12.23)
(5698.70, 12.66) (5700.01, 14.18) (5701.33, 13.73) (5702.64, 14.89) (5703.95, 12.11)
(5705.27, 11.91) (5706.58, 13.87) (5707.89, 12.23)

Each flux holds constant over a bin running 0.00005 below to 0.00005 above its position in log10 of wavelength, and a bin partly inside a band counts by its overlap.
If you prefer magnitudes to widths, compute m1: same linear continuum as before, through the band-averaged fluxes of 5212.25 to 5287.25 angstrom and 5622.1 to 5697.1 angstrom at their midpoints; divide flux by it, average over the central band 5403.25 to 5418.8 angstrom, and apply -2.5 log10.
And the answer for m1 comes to 0.05 mag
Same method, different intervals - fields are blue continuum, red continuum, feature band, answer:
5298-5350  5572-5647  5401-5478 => 0.09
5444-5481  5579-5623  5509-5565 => -0.12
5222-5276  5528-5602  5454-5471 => 0.07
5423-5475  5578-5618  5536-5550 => -0.06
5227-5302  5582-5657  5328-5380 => -0.06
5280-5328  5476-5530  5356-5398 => -0.01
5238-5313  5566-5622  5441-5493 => 0.10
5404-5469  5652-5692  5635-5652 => -0.02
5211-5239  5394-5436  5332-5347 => -0.01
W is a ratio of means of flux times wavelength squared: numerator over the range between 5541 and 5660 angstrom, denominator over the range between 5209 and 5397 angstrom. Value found 1.12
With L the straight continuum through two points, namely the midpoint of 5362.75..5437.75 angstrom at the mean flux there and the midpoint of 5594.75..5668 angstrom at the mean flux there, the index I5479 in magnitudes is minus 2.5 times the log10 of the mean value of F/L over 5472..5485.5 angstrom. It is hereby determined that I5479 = 0.21 mag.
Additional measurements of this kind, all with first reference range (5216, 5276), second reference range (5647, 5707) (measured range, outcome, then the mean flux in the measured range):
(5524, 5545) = -0.09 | 13.3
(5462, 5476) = 0.22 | 10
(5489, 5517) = -0.03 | 12.7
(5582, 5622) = 0.00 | 12.4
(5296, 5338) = -0.05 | 12.7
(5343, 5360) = -0.12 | 13.5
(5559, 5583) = -0.08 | 13.3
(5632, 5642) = -0.01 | 12.6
